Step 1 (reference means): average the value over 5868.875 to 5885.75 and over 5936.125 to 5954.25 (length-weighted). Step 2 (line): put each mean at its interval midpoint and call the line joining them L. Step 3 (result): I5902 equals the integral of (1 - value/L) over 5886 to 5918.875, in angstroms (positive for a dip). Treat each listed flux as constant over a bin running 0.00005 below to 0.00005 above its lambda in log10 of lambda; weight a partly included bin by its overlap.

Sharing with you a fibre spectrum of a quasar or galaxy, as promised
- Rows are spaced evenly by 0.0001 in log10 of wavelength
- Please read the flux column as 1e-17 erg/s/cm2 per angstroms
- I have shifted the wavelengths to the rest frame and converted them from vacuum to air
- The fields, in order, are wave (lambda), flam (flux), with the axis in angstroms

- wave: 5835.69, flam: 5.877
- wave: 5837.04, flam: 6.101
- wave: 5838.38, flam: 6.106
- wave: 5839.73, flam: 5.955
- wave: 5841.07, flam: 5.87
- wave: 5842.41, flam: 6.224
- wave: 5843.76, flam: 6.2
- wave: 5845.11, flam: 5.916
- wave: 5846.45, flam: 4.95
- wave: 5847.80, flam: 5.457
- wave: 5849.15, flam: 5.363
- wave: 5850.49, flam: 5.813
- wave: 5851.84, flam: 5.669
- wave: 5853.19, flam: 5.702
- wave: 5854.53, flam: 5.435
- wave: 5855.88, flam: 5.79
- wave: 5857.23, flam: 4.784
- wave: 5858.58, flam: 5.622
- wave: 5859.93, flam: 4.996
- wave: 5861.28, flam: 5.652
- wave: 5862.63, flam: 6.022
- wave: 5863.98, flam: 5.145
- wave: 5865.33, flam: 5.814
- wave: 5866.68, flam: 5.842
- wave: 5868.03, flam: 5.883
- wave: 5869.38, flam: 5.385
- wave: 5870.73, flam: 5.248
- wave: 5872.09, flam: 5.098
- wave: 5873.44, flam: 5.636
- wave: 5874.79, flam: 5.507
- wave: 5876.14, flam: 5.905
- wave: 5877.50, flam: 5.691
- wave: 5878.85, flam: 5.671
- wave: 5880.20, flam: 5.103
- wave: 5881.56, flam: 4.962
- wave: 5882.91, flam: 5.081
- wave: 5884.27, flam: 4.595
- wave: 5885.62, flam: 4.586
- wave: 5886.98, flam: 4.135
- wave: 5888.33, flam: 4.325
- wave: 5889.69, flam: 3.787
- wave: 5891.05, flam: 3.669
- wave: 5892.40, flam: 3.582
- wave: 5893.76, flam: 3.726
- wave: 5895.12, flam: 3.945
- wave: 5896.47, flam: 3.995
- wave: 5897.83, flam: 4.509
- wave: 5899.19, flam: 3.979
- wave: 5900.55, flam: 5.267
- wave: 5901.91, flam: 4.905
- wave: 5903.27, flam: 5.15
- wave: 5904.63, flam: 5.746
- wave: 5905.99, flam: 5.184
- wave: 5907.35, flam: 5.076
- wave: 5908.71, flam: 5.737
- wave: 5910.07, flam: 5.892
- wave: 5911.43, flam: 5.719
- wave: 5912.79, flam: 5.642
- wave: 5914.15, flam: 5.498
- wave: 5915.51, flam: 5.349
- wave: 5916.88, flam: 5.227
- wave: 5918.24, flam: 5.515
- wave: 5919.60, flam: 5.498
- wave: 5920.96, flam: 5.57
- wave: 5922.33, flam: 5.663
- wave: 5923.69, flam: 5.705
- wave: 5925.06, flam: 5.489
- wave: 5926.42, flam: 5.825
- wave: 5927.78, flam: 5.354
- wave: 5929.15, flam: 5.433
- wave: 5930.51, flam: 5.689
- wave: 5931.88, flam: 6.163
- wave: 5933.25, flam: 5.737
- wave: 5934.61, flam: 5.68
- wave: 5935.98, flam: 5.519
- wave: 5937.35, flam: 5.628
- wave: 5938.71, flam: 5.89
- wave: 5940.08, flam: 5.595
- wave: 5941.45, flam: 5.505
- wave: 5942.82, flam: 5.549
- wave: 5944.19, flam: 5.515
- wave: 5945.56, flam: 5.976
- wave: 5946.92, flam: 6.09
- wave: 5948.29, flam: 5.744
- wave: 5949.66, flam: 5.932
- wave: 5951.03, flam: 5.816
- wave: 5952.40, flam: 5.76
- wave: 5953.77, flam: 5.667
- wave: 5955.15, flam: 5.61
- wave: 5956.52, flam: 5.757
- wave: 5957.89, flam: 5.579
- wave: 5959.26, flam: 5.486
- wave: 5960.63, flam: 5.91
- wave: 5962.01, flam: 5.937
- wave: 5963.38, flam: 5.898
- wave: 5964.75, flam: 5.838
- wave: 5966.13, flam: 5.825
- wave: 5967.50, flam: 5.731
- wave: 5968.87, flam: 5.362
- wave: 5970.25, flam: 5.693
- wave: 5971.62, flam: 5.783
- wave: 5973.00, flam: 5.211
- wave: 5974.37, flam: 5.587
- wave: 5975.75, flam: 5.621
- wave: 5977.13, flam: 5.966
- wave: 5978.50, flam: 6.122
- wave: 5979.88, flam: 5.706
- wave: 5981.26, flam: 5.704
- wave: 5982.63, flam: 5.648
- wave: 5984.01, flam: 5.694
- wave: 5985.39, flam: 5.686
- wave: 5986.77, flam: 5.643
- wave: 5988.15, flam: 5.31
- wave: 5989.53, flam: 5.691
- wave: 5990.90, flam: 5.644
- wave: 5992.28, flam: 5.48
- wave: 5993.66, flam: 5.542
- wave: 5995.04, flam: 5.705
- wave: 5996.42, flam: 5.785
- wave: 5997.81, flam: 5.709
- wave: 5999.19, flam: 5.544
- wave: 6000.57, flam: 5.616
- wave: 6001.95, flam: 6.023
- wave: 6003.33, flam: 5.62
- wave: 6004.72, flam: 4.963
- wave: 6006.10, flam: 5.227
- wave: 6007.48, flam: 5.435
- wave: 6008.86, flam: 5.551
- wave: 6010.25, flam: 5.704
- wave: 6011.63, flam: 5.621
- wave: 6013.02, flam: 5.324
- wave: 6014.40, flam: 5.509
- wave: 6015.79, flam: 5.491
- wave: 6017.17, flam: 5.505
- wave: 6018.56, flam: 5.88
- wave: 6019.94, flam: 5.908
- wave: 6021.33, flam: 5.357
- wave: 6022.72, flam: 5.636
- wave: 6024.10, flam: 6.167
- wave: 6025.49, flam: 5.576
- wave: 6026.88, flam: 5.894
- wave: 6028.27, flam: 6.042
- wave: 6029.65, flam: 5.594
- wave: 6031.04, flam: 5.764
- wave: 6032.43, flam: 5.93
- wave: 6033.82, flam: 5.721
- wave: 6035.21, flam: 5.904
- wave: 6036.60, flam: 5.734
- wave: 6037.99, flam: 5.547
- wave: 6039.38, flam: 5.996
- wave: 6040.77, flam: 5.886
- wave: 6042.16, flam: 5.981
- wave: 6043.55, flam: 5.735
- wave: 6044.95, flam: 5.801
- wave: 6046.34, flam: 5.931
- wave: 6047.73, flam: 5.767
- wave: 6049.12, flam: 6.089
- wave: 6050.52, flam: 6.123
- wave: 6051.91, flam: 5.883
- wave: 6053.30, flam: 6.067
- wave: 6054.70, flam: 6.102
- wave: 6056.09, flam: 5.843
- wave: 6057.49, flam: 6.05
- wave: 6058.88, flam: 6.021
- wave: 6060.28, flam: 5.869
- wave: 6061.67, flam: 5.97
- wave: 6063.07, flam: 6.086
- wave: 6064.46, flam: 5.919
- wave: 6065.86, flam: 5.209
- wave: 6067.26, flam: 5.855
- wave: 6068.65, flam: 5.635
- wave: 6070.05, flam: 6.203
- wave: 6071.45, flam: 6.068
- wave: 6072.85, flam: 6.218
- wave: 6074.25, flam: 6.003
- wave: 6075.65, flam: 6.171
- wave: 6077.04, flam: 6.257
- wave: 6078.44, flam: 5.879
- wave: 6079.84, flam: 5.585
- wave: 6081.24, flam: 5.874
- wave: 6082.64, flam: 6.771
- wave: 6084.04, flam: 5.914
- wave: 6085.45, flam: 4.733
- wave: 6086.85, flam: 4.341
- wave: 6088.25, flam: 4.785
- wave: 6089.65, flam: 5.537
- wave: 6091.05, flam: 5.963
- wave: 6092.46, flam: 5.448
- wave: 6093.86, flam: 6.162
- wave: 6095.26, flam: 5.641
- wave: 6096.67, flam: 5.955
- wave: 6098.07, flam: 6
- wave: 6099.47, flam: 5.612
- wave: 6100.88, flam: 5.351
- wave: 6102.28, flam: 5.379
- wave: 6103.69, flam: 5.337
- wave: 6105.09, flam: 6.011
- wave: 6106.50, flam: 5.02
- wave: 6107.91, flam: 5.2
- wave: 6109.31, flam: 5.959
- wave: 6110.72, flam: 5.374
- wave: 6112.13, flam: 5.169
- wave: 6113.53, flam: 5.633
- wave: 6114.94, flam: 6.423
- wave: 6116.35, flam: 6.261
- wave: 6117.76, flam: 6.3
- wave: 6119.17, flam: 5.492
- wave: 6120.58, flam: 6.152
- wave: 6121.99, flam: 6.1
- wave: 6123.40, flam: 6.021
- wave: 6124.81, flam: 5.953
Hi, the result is 3.9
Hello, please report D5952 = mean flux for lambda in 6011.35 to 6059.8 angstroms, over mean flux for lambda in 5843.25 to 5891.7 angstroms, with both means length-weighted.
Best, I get 1.1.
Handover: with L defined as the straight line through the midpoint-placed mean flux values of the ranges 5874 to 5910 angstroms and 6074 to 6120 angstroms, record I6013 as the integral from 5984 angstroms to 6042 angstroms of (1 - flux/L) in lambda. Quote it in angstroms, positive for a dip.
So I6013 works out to -3.8 angstroms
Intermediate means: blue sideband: 4.78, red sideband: 5.68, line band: 5.66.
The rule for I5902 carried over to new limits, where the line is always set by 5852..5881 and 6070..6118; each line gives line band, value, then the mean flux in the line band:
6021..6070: -1.6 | 5.86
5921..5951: -0.6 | 5.7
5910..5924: 0.0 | 5.55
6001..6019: 0.4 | 5.52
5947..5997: -0.8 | 5.7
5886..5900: 3.9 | 3.99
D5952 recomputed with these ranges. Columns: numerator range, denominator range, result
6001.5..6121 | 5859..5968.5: 1.07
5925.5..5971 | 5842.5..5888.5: 1.06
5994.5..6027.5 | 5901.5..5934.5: 1.01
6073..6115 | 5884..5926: 1.14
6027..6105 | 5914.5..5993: 1.02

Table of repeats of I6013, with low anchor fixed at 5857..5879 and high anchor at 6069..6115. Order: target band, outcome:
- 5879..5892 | 2.5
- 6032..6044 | -0.4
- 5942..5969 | -0.8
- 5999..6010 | 0.2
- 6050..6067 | -0.8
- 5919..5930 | 0.0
